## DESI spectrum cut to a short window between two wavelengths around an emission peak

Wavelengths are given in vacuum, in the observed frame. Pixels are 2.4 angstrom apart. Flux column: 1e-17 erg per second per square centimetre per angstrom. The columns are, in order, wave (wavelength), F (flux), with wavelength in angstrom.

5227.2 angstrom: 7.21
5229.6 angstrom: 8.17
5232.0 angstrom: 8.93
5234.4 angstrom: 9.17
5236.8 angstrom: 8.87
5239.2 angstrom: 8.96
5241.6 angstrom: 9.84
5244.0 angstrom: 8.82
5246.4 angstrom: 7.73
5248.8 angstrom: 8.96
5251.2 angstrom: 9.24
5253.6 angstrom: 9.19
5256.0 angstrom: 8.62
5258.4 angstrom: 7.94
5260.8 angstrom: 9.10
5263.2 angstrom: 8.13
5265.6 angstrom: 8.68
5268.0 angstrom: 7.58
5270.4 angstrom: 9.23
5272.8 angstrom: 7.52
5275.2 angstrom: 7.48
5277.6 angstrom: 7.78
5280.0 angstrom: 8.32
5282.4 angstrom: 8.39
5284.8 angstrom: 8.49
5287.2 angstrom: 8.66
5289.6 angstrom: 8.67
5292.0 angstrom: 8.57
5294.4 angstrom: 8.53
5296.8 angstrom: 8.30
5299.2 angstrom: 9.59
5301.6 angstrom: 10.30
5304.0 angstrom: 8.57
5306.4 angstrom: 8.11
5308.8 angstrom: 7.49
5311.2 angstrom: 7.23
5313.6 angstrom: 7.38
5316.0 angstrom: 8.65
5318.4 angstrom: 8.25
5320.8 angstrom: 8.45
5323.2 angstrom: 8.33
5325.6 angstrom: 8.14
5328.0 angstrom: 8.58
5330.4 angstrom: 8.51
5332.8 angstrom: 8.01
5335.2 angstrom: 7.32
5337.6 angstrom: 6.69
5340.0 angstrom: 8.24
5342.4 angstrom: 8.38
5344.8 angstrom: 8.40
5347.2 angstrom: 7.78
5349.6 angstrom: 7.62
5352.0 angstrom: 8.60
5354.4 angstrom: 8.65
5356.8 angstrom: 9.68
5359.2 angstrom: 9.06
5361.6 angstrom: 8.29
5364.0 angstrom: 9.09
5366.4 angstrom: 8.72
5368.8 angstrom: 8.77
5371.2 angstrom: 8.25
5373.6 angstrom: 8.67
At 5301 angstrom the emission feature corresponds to [O III] 5007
